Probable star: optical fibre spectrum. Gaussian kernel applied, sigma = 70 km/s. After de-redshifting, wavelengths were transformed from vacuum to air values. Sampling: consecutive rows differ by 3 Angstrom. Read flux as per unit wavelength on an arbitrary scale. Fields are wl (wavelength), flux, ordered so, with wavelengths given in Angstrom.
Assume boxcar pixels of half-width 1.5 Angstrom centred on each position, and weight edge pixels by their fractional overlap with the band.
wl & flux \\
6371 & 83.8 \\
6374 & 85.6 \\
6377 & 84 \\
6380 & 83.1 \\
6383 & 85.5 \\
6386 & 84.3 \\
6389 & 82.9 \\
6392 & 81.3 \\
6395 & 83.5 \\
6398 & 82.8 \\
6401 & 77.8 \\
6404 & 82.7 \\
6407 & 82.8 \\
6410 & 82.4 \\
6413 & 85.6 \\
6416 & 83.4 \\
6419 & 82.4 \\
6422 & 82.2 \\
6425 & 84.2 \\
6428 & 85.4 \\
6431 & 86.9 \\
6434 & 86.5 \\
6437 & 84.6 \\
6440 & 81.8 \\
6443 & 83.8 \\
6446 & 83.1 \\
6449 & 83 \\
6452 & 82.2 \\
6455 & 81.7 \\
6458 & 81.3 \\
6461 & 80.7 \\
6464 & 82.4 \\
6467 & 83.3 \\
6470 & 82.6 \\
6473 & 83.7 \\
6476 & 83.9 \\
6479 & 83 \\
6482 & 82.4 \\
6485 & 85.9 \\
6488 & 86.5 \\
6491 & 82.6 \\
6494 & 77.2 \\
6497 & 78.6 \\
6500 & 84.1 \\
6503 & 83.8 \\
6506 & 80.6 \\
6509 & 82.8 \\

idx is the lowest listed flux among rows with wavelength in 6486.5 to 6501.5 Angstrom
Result 77.2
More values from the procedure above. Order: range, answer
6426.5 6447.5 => 81.8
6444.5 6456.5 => 81.7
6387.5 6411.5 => 77.8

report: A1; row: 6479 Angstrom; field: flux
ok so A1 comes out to 83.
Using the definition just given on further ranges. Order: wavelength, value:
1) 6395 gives 83.5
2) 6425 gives 84.2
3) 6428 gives 85.4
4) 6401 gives 77.8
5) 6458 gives 81.3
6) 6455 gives 81.7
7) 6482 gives 82.4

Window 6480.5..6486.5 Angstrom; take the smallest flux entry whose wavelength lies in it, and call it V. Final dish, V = 82.4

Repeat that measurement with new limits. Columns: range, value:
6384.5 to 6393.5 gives 81.3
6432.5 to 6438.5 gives 84.6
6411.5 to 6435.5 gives 82.2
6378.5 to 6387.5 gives 83.1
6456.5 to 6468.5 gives 80.7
